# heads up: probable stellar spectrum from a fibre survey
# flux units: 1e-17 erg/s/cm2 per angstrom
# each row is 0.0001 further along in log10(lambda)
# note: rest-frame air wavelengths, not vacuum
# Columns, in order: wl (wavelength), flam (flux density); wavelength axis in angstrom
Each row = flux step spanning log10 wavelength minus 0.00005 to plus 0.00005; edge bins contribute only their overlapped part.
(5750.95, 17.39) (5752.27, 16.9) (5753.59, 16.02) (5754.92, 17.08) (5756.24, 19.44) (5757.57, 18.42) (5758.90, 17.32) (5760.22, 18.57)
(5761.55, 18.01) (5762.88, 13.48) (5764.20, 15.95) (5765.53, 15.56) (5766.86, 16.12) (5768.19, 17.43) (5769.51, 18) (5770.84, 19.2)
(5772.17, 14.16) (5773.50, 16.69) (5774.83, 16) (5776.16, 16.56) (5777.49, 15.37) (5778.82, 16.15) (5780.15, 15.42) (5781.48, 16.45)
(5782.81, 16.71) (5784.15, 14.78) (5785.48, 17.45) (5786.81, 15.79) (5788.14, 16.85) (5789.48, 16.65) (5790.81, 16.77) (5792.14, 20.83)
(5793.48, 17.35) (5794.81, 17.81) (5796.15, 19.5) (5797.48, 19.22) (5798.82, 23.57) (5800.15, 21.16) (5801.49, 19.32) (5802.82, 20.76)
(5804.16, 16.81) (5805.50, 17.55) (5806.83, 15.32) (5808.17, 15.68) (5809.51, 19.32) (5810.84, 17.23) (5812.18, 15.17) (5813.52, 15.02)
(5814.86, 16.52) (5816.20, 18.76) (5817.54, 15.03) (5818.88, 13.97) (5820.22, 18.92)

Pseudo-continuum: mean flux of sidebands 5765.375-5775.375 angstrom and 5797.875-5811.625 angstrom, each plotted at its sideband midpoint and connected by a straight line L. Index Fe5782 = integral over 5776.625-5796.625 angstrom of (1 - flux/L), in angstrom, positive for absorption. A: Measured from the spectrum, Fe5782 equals 0.8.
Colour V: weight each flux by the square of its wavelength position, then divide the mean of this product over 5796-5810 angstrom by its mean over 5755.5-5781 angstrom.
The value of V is 1.14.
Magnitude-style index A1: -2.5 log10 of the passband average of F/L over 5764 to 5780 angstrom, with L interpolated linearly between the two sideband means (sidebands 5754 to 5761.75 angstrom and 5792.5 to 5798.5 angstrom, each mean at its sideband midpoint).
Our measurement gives 0.12 mag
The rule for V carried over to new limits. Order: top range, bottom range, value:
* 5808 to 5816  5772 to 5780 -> 1.06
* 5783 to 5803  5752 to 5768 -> 1.10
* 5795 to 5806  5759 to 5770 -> 1.20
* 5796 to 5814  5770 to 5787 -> 1.13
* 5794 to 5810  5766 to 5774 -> 1.13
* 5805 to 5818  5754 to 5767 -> 0.99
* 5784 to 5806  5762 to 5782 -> 1.15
